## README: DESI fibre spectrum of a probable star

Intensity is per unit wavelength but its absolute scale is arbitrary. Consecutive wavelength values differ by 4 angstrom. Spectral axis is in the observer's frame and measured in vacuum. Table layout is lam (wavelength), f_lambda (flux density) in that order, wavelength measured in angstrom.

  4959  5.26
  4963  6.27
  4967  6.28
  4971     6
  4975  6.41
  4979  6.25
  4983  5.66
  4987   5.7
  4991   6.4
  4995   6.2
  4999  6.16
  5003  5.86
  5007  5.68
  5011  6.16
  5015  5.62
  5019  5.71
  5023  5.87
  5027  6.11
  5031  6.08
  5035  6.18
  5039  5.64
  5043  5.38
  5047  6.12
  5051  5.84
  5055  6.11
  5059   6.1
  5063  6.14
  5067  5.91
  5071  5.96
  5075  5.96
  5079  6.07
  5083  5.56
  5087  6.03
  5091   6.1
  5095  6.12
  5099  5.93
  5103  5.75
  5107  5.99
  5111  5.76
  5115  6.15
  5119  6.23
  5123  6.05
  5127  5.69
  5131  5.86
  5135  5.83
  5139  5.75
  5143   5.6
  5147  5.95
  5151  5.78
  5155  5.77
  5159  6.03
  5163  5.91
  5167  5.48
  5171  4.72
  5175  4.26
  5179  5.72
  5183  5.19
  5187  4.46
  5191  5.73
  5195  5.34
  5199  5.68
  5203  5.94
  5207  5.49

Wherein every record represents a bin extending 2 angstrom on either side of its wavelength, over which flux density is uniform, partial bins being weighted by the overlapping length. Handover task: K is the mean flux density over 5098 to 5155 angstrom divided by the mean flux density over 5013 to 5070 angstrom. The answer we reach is 0.99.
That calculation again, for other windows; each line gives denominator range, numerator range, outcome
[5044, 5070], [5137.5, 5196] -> 0.91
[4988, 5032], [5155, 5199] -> 0.89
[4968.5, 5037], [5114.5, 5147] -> 0.98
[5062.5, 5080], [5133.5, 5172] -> 0.95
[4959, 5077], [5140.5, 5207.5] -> 0.92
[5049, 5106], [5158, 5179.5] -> 0.89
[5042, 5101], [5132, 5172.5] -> 0.96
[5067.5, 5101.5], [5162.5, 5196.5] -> 0.87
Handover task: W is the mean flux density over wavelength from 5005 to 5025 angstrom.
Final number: 5.81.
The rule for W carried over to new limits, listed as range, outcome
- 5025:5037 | 6.12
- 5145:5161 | 5.88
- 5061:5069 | 6.03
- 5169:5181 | 4.9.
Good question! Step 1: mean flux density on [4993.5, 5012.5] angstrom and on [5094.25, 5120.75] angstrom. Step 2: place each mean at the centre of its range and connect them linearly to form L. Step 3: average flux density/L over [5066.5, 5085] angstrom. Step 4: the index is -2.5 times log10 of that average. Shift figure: 0.02 mag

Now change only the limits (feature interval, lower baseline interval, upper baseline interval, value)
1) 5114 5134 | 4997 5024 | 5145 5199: -0.080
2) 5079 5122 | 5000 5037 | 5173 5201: -0.075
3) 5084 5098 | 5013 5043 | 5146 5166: -0.032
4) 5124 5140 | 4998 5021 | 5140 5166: 0.005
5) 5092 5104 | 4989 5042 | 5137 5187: -0.051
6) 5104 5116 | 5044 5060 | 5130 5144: -0.018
